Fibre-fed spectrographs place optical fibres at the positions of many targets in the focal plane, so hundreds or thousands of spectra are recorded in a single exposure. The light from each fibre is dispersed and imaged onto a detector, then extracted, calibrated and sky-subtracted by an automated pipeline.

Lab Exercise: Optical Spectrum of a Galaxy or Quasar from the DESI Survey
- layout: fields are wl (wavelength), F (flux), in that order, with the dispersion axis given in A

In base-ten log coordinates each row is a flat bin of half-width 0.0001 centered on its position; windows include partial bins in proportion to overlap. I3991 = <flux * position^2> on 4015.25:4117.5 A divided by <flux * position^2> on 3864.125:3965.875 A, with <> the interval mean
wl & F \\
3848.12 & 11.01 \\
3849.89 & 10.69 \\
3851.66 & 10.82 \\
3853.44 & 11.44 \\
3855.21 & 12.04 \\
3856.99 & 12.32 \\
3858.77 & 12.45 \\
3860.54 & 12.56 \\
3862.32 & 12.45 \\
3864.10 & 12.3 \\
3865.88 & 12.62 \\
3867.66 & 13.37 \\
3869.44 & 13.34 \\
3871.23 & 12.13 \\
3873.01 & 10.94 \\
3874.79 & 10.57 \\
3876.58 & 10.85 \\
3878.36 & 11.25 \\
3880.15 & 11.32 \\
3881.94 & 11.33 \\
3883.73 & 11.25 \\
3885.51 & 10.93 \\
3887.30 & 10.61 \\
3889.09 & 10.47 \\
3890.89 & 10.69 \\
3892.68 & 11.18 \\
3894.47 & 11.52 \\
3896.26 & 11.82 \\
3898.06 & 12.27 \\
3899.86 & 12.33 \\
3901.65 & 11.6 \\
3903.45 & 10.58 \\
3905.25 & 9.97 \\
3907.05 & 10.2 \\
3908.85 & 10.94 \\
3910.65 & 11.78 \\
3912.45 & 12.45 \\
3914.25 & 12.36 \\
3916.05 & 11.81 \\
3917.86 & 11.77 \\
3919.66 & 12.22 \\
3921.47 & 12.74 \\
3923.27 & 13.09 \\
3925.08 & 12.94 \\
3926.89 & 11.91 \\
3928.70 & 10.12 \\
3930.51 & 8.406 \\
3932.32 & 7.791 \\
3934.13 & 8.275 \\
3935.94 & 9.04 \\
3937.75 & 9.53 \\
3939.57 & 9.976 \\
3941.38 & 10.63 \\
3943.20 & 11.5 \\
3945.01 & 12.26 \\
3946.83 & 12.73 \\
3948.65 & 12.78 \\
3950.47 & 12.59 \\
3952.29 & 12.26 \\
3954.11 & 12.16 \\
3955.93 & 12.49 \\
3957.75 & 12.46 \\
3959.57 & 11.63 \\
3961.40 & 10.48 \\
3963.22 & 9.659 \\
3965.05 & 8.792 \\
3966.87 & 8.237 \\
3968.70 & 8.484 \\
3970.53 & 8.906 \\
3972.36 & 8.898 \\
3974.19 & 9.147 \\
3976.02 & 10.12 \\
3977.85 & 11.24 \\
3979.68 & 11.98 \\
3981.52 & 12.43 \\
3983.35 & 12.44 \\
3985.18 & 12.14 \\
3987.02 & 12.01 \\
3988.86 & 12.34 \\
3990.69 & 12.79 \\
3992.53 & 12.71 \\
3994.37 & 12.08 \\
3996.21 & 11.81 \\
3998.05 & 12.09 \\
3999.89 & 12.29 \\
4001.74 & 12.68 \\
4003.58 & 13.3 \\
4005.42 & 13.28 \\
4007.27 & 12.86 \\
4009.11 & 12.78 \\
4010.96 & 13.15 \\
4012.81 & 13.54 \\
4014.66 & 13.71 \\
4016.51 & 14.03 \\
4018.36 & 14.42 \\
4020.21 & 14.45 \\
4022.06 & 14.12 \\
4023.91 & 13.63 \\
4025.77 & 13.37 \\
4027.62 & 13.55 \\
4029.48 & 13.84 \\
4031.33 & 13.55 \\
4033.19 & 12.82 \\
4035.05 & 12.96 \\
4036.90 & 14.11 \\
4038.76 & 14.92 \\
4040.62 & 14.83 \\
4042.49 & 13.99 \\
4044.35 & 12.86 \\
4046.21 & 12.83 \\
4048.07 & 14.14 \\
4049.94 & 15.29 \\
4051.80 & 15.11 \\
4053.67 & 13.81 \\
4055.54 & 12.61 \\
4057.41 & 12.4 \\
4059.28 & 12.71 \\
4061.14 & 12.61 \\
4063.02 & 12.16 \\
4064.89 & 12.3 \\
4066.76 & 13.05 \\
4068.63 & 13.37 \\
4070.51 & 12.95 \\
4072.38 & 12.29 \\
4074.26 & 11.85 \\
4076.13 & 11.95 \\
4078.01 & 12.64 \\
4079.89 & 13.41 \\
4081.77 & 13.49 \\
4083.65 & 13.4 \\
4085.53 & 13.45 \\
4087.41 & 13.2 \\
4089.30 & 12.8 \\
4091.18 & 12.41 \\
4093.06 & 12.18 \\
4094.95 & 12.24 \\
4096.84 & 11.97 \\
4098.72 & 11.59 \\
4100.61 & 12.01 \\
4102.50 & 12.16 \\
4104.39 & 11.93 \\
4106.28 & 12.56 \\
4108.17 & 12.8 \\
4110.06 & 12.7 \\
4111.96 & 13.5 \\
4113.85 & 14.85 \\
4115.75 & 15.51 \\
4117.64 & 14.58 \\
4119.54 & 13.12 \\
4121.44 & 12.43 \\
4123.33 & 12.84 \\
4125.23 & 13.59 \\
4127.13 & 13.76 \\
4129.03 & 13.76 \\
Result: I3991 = 1.26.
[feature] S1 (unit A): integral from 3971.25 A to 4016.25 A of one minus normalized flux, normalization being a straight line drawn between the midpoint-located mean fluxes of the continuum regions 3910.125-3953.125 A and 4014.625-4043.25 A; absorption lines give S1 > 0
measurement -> 2.8 A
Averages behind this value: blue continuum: 11.3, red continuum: 13.9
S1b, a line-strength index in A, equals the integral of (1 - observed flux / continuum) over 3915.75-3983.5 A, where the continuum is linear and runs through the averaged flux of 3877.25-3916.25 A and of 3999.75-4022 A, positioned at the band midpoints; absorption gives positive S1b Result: 7.7 A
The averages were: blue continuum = 11.3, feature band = 10.9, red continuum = 13.4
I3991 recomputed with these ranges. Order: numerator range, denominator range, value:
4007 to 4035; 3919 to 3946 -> 1.33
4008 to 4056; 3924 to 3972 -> 1.36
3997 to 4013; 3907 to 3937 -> 1.21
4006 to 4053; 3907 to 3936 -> 1.31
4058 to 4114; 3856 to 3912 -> 1.21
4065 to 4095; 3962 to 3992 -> 1.27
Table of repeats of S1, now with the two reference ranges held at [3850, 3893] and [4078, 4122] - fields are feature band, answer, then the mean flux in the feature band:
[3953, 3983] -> 4.2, 10.5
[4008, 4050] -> -4.0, 13.7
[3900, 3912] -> 0.8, 11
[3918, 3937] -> 2.0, 10.7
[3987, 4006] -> -0.2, 12.5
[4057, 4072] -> 0.1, 12.7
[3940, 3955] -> 0.0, 12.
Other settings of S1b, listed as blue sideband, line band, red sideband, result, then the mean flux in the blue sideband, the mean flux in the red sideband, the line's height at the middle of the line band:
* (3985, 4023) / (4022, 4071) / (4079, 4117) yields -1.9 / 13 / 12.9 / 13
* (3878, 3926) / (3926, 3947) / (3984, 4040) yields 3.4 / 11.5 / 13.2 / 12.1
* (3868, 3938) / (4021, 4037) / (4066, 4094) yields -1.5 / 11.2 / 12.8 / 12.4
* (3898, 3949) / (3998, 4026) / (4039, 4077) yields -2.0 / 11.1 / 13.2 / 12.5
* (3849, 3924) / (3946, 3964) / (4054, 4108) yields 0.1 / 11.6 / 12.6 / 12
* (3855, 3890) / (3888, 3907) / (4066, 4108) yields 1.0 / 11.7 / 12.6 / 11.8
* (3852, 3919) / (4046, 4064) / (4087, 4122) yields -1.1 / 11.6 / 12.9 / 12.6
